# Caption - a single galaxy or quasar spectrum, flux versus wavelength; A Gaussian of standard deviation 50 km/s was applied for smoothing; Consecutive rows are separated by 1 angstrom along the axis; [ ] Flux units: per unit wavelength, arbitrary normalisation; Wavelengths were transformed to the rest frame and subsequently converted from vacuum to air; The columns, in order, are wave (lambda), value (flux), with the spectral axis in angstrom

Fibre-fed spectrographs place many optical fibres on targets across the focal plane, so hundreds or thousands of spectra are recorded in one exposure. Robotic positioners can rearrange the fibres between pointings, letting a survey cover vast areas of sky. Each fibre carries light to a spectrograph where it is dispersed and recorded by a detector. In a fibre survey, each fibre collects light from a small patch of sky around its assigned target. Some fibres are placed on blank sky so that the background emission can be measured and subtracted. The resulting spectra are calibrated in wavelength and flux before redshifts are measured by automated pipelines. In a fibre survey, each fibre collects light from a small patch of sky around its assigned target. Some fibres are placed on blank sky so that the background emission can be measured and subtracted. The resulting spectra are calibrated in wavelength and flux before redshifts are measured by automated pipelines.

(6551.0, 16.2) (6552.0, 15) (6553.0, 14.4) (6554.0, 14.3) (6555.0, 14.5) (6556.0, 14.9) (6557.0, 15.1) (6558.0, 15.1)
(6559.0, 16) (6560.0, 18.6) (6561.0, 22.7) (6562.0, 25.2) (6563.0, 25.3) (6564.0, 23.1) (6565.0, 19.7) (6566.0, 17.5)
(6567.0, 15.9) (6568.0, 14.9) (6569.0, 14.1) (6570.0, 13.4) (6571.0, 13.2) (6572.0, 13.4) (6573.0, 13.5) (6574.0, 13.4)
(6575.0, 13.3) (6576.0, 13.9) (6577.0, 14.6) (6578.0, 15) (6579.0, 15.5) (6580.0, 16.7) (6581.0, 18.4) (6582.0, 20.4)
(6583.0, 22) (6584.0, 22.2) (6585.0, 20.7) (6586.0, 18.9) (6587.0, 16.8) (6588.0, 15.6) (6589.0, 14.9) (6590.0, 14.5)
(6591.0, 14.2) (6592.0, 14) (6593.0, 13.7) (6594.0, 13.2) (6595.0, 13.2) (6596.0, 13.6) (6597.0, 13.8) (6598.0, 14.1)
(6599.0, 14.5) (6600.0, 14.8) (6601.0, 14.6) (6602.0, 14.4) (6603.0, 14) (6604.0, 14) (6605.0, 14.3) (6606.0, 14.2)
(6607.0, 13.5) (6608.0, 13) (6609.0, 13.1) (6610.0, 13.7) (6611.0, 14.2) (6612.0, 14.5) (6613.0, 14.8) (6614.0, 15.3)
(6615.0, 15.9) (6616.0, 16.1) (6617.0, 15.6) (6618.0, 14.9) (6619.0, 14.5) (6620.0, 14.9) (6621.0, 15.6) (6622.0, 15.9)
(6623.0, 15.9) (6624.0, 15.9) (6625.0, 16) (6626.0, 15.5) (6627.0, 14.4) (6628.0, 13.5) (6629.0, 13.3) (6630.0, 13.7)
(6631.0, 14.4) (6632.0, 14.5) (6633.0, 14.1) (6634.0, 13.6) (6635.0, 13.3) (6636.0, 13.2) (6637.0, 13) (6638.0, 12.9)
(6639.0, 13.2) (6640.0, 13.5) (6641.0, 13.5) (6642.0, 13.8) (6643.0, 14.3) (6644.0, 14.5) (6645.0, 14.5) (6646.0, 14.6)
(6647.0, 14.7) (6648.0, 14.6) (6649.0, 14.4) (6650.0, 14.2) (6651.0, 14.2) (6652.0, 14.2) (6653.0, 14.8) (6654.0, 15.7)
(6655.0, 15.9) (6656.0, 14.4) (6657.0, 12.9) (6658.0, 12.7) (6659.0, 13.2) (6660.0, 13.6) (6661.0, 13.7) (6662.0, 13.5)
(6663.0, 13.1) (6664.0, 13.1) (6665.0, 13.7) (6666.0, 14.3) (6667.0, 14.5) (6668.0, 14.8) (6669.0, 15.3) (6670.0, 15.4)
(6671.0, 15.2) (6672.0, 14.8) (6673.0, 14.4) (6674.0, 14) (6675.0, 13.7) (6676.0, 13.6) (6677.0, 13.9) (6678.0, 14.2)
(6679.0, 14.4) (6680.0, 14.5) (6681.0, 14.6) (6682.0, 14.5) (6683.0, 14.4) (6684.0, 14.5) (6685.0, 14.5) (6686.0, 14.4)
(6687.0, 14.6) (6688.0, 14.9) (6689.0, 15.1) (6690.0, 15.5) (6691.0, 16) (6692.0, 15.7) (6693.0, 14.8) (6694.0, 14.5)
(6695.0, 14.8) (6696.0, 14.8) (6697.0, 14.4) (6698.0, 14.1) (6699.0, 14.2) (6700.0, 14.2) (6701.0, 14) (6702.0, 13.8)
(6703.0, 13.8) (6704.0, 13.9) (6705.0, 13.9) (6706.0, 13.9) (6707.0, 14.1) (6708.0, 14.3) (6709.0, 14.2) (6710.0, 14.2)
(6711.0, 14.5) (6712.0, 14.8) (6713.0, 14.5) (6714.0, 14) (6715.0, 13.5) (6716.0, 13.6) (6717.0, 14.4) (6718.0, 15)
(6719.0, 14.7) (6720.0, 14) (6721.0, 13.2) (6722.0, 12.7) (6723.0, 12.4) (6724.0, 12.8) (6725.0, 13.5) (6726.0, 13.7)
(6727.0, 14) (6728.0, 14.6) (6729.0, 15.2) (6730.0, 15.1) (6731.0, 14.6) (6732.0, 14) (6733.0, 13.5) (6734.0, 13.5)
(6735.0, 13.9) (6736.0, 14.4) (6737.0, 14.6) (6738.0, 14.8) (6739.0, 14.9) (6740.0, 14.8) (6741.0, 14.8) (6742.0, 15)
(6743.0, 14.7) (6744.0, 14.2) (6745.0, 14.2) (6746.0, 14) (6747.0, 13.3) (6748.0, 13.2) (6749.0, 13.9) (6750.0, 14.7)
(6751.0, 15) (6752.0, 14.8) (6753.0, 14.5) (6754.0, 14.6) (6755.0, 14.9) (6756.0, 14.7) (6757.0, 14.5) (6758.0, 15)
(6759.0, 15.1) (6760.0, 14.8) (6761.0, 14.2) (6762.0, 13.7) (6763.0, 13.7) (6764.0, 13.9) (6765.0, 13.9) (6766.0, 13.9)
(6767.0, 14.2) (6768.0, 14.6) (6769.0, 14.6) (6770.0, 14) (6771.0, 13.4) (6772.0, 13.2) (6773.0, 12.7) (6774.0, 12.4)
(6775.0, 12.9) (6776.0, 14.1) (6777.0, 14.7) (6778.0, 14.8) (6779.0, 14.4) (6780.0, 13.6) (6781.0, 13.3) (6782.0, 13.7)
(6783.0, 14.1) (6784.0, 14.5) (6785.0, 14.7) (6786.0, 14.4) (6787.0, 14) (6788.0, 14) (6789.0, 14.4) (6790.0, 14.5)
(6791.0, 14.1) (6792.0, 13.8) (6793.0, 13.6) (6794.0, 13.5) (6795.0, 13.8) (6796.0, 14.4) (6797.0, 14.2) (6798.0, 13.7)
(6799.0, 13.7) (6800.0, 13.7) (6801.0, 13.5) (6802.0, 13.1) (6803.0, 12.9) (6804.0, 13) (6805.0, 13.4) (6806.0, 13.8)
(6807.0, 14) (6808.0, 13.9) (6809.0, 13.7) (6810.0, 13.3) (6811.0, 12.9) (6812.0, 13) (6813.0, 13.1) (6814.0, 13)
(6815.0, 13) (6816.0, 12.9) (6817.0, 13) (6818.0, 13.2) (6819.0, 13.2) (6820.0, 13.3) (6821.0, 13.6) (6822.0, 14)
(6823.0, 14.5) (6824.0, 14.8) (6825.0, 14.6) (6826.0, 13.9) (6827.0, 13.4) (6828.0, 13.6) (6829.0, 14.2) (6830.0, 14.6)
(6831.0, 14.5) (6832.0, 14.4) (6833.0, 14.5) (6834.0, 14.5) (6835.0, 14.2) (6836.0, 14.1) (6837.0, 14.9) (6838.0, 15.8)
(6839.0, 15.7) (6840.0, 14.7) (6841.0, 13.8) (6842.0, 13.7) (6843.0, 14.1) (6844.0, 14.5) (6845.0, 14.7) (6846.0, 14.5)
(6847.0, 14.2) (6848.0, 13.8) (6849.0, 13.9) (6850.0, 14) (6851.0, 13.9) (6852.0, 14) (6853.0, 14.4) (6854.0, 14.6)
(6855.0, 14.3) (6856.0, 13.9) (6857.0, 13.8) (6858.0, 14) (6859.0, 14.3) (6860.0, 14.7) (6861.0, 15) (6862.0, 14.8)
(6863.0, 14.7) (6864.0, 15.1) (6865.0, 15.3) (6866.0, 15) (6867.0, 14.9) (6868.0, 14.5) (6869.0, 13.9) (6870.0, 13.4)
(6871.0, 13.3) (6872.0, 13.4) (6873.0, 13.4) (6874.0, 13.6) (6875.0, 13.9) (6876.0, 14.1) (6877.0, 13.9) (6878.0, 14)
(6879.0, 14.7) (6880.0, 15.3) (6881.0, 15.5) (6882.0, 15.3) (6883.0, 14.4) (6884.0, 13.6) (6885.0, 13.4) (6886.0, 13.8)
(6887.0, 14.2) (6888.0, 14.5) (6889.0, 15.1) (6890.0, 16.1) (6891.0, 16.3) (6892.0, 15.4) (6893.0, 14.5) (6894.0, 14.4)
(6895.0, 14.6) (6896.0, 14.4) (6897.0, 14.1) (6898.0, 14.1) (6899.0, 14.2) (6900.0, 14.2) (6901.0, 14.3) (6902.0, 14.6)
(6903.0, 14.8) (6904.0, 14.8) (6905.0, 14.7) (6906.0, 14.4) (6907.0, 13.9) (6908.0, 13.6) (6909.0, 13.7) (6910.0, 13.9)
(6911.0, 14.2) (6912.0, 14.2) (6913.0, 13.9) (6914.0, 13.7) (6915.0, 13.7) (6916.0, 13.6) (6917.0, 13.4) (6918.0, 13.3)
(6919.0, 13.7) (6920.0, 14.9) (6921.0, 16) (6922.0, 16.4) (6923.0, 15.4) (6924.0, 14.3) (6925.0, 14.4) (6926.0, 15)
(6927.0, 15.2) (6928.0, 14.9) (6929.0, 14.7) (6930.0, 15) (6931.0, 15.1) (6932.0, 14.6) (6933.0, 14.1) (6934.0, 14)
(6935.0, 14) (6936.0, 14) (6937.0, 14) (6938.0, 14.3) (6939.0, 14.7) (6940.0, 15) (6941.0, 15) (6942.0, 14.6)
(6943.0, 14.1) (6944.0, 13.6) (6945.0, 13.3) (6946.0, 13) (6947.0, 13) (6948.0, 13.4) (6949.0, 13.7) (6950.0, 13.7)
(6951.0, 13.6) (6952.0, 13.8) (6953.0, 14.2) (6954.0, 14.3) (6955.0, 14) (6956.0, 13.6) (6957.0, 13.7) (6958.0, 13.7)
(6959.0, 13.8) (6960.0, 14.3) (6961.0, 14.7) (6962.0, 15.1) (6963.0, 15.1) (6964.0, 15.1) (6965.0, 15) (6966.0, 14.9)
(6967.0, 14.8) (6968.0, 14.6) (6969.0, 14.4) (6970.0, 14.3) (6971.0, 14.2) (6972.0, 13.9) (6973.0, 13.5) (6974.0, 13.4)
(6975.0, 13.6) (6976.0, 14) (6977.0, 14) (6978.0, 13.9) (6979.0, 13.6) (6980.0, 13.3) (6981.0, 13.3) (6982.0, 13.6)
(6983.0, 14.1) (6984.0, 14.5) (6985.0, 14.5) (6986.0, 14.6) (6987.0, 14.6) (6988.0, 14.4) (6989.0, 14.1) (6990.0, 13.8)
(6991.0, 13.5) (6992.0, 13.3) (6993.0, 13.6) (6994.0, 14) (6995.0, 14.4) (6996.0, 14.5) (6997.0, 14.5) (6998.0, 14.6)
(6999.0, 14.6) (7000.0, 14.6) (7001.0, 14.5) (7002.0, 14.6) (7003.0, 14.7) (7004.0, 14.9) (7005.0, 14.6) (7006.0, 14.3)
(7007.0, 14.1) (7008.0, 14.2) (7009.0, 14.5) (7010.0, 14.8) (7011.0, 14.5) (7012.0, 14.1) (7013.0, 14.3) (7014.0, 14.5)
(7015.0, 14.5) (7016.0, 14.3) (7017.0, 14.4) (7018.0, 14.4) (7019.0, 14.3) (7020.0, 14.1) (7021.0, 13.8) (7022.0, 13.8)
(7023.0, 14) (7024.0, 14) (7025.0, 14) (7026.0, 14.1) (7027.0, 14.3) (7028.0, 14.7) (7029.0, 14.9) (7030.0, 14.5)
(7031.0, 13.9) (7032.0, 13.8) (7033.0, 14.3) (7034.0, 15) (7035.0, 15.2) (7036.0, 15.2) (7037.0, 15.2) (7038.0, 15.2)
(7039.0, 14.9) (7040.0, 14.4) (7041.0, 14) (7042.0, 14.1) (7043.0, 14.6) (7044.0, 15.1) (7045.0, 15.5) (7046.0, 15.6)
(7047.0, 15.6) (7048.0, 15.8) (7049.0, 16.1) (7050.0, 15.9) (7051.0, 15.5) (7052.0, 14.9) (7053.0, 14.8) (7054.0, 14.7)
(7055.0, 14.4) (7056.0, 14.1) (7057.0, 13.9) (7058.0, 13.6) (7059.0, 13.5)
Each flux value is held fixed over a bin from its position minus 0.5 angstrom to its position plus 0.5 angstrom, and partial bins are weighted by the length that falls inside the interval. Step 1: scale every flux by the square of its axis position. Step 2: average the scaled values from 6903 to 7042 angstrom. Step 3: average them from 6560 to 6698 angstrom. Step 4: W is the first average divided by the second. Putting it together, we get 1.05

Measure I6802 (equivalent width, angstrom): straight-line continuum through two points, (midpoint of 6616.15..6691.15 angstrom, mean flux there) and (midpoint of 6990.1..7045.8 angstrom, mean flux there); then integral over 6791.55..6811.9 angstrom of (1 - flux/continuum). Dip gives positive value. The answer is 1.1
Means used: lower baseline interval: 14.4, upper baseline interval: 14.4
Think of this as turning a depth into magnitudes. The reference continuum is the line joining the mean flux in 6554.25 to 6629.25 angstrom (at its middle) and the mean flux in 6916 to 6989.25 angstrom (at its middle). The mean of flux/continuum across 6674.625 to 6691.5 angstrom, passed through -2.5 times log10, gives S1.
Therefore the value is 0.057 mag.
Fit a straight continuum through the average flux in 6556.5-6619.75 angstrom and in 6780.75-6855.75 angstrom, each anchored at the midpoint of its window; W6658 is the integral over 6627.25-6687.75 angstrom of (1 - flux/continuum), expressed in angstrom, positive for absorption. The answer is 4.5 angstrom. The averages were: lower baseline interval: 15.8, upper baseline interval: 14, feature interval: 14.1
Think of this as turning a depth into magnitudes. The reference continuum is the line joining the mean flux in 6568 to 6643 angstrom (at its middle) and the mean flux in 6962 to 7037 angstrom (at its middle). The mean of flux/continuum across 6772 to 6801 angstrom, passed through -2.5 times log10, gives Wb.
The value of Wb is 0.051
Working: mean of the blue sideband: 14.8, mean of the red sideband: 14.3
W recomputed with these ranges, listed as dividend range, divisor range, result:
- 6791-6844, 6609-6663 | 1.02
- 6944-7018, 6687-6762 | 1.06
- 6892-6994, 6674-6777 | 1.06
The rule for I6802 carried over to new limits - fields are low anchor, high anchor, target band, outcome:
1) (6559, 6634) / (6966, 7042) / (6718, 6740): 1.67 angstrom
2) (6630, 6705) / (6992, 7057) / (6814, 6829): 0.78 angstrom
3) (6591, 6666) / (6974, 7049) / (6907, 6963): 0.54 angstrom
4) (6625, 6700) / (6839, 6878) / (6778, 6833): 1.76 angstrom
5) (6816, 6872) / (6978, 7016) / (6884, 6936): -0.77 angstrom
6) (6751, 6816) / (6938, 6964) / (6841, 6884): -0.96 angstrom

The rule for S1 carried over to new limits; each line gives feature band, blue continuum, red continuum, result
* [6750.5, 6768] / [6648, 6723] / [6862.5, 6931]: -0.01 mag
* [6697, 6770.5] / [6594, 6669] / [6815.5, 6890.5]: 0.00 mag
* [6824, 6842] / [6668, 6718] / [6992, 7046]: 0.00 mag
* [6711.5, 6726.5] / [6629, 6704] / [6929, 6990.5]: 0.03 mag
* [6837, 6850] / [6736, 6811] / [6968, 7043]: -0.03 mag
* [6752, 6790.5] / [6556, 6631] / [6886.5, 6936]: 0.07 mag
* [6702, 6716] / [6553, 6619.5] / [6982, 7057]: 0.10 mag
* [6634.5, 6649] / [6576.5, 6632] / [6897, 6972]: 0.10 mag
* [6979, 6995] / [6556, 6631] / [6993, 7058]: 0.05 mag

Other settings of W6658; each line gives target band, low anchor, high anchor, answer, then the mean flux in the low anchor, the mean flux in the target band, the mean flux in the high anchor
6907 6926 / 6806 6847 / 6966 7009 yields -0.2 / 14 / 14.2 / 14.2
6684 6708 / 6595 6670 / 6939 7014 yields -0.4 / 14.3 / 14.5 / 14.2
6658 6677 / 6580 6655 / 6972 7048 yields 1.0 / 14.9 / 14.1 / 14.3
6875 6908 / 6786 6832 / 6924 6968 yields -1.1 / 13.7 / 14.5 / 14.3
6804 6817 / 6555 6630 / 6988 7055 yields 1.5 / 15.7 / 13.3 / 14.5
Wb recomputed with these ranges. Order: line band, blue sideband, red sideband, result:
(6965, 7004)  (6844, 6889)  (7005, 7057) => 0.03 mag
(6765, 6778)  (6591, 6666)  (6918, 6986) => 0.04 mag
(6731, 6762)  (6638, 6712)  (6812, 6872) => -0.01 mag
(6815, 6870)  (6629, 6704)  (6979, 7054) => 0.01 mag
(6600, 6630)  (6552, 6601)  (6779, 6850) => 0.09 mag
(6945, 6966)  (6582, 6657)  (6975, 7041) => 0.02 mag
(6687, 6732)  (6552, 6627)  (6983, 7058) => 0.08 mag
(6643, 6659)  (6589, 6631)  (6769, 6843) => 0.00 mag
